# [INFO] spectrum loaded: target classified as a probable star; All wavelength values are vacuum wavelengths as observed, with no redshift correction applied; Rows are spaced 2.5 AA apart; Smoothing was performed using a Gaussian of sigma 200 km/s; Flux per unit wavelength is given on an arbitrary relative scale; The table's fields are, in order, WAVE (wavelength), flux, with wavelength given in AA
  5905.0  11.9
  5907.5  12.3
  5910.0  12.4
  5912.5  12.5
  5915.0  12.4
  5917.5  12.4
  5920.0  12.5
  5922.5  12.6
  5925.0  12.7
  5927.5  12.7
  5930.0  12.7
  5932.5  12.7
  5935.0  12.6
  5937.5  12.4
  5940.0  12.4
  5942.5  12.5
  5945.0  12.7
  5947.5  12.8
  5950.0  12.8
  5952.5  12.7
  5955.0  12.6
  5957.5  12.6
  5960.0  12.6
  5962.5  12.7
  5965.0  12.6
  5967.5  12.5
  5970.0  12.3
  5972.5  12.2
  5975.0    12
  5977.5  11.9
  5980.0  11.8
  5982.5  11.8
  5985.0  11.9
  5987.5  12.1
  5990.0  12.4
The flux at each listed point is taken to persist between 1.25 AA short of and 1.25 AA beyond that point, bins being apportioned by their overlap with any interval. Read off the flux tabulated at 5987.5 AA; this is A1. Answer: 12.1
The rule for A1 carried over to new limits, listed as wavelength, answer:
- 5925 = 12.7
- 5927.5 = 12.7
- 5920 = 12.5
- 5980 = 11.8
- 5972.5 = 12.2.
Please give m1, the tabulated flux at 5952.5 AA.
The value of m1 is 12.7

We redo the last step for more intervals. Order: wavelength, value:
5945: 12.7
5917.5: 12.4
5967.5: 12.5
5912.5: 12.5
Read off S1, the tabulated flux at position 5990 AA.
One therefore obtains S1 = 12.4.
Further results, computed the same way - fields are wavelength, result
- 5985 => 11.9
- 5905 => 11.9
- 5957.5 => 12.6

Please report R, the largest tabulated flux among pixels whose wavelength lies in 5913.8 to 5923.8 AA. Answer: 12.6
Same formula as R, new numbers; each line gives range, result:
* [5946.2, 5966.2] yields 12.8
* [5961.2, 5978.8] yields 12.7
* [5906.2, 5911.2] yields 12.4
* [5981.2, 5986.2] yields 11.9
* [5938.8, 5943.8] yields 12.5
